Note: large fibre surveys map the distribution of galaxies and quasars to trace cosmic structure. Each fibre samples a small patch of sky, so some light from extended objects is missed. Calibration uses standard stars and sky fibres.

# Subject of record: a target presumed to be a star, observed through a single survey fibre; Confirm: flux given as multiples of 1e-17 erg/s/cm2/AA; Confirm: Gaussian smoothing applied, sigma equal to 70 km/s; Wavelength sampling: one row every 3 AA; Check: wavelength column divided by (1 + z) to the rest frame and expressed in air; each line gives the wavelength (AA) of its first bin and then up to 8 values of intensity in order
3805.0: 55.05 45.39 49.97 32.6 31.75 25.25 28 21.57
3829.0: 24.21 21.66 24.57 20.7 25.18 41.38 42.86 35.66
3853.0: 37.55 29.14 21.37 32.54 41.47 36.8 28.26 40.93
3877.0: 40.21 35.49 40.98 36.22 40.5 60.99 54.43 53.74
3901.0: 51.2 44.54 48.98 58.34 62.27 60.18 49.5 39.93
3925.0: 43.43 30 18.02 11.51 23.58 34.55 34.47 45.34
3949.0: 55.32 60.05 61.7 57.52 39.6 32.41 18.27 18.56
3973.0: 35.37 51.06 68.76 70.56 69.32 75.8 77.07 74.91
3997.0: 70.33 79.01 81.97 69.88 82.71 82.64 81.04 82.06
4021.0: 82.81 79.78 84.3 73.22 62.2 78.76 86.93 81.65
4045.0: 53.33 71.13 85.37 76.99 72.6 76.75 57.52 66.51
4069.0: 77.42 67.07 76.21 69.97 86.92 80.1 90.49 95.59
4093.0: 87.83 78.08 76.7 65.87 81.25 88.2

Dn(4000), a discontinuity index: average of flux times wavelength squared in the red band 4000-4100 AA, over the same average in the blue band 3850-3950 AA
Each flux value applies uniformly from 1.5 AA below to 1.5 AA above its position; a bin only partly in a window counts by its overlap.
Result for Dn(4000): 2.06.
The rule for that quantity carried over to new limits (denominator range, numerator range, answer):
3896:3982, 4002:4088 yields 1.84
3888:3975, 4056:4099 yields 1.94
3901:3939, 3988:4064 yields 1.96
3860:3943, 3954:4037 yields 1.68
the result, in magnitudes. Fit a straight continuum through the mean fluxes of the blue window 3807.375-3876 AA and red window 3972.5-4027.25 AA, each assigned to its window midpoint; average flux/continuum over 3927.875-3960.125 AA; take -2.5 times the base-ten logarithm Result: 0.45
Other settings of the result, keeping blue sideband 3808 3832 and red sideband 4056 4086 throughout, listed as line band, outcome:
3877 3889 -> 0.09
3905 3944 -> 0.20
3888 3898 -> -0.22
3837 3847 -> 0.10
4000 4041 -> -0.22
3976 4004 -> -0.21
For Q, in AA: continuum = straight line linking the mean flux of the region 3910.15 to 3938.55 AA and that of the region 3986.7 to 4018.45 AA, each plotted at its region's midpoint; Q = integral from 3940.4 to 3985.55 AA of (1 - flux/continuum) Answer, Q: 8.24 AA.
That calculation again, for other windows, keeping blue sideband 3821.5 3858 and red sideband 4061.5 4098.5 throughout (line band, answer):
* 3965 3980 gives 5.12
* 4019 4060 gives -3.96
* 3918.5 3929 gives 1.31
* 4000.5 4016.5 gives -4.11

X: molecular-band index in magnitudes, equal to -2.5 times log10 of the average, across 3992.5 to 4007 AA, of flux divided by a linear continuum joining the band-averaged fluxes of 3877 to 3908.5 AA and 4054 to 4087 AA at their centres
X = -0.19 mag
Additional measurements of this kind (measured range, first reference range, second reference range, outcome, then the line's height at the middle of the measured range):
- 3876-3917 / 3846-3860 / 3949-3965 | -0.19 mag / 40.9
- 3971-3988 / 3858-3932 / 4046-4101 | 0.00 mag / 59.2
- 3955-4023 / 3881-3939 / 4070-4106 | -0.06 mag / 59.5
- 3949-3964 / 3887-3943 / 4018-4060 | 0.03 mag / 54.4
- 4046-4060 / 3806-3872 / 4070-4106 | -0.04 mag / 72.9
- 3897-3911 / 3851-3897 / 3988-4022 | -0.07 mag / 47.7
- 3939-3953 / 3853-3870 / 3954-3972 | -0.25 mag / 36.5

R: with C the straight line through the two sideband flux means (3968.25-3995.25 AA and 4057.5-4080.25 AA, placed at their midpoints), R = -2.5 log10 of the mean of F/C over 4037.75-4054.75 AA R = -0.117 mag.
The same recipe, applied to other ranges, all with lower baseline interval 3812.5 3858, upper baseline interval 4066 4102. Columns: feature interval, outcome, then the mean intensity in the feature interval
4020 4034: -0.13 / 76.7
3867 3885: 0.01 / 37.1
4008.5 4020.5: -0.25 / 82.1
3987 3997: -0.23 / 75.1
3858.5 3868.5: 0.04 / 33.8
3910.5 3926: -0.13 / 51.8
